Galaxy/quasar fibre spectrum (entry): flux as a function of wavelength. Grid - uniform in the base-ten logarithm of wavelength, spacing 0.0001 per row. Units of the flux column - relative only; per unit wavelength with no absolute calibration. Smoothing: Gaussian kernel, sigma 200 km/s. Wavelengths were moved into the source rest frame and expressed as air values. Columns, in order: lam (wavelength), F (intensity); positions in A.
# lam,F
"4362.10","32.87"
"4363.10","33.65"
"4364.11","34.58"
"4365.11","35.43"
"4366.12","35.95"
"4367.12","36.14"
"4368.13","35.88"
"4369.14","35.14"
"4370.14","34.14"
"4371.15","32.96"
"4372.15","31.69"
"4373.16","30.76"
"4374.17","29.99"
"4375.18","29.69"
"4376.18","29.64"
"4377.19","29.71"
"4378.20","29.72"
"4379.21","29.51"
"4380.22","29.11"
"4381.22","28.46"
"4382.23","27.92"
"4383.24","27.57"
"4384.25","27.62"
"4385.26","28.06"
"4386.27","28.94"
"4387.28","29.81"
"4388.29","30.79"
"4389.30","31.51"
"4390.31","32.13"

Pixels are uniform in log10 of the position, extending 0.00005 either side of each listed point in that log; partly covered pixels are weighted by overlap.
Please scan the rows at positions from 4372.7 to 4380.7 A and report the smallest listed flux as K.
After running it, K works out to 29.11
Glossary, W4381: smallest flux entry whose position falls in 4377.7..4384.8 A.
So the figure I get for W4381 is 27.57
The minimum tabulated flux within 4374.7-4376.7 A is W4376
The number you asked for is 29.64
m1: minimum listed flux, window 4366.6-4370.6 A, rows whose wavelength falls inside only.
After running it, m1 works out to 34.14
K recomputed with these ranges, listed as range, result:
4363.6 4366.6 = 34.58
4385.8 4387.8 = 28.94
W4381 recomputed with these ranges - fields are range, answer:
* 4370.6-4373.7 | 30.76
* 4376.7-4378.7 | 29.71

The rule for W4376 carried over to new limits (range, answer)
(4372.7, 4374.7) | 29.99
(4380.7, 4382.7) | 27.92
